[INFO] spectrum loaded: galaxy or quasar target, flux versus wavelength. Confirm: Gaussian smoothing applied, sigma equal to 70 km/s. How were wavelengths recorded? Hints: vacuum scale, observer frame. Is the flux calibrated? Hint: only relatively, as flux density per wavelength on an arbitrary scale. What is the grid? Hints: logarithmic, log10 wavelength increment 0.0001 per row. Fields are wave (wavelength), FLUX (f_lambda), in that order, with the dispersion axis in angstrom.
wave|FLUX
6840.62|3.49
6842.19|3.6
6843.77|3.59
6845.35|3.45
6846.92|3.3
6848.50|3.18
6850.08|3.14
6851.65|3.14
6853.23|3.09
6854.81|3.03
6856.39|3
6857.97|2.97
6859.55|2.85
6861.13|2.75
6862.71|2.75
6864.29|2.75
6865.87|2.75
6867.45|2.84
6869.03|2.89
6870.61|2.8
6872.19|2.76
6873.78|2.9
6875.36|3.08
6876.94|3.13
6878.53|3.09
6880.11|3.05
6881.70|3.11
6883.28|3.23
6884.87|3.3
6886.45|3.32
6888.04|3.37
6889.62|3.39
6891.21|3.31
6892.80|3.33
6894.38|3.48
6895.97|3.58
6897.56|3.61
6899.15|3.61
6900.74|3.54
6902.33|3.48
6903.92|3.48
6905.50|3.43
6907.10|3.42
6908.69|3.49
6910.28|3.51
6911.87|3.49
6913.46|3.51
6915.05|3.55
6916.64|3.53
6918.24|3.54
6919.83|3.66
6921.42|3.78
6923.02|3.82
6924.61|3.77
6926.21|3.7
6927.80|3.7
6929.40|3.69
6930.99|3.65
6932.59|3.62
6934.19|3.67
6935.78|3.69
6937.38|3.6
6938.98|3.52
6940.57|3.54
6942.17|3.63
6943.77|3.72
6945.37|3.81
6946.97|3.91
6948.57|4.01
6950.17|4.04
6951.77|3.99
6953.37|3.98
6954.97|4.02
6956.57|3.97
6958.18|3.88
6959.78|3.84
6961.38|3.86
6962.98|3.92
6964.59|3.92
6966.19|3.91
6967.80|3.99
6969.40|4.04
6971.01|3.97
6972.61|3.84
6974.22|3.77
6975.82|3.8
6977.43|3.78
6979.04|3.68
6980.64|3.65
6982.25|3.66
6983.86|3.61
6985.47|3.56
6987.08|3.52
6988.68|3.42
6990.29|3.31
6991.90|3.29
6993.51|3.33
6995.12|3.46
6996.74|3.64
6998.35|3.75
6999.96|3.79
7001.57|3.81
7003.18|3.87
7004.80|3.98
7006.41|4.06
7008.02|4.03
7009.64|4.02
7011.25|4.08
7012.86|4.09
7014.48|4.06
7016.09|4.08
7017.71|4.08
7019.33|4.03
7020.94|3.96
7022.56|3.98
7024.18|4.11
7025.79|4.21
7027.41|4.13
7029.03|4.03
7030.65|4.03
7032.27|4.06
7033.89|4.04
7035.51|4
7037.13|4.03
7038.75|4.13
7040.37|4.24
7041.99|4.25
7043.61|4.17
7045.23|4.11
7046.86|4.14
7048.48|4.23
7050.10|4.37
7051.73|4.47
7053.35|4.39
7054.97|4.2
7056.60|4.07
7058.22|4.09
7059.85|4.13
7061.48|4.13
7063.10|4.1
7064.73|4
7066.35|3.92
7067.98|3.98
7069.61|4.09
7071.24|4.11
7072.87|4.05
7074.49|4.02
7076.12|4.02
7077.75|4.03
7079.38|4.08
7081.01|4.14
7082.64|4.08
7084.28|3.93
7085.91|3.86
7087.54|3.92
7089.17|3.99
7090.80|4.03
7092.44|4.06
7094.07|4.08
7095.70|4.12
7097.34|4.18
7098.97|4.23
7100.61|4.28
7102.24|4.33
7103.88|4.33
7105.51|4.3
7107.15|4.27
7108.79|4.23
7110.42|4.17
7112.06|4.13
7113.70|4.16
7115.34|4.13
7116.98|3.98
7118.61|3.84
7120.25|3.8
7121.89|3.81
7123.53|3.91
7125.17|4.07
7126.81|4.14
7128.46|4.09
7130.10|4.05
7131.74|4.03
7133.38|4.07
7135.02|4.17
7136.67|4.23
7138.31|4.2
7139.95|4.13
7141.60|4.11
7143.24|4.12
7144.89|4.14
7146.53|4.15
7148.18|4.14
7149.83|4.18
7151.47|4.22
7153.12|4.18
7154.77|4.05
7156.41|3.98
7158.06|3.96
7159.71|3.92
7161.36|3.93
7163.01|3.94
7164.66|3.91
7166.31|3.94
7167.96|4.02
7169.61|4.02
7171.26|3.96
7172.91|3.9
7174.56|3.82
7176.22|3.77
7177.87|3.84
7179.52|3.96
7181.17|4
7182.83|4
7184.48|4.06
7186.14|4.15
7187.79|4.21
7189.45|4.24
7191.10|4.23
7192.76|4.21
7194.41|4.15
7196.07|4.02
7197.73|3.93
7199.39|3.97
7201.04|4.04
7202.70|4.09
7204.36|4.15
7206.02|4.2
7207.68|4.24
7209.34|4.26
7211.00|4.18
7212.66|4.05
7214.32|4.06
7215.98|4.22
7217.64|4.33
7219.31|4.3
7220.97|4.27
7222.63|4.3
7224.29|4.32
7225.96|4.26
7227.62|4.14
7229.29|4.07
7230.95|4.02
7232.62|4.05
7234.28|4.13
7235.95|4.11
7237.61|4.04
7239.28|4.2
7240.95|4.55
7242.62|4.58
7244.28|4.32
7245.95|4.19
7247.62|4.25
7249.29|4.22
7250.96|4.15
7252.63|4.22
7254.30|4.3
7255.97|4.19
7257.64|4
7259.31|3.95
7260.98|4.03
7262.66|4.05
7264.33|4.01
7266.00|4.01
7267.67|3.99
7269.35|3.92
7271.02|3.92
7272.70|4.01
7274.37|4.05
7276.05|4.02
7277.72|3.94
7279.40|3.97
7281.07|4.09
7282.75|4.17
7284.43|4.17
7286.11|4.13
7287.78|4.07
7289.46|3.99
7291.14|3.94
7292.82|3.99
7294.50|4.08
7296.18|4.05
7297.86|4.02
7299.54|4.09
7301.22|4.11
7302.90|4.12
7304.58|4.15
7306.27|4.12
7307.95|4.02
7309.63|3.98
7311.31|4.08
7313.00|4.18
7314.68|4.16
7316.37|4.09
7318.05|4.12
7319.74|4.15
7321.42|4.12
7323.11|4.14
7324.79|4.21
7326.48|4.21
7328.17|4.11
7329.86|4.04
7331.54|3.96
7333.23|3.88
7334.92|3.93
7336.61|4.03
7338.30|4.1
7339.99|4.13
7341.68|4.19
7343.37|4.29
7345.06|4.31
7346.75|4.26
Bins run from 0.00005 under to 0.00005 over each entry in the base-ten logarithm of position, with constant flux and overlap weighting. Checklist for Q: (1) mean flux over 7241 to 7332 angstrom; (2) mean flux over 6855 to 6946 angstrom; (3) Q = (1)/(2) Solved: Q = 1.22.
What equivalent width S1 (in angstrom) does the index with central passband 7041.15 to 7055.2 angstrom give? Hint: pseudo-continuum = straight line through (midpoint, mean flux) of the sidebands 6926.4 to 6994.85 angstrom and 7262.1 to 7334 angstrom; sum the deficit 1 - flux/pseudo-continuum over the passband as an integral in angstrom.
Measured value -1.6 angstrom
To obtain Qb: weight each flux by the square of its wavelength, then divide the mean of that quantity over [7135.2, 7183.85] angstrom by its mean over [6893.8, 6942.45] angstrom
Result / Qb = 1.2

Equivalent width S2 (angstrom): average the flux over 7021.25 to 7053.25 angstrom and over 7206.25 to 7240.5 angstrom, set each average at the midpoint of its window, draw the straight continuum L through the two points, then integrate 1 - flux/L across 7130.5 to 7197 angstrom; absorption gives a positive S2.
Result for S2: 1.8 angstrom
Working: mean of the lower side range 4.15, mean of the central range 4.06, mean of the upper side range 4.18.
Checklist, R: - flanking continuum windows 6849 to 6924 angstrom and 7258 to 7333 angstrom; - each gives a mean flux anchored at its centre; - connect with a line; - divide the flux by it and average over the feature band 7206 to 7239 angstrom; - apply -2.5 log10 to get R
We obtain -0.07 mag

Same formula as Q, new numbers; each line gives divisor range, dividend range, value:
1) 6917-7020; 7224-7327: 1.09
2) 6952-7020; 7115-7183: 1.05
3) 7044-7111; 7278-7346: 0.99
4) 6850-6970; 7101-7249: 1.19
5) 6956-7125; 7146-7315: 1.03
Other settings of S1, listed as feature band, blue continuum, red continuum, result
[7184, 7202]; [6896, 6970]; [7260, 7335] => -0.7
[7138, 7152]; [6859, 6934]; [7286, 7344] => -1.4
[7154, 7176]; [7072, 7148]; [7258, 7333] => 0.7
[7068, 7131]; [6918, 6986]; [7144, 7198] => -2.0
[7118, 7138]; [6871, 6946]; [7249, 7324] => -1.1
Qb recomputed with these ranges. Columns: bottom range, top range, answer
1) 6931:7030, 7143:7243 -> 1.14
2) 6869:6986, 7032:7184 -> 1.19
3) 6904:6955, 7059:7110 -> 1.16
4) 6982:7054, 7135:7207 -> 1.07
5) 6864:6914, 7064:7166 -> 1.33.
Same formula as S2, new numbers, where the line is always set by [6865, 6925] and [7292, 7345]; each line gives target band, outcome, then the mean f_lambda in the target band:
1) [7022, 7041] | -2.66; 4.08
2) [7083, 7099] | -1.49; 4.03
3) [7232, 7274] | -1.66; 4.14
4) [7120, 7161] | -3.25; 4.08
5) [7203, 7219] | -1.17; 4.19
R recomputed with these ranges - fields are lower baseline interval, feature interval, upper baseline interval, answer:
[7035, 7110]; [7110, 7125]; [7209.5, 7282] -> 0.038 mag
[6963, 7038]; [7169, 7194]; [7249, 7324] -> -0.009 mag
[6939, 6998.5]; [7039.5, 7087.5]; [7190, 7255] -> -0.054 mag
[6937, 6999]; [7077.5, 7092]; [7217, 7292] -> -0.028 mag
